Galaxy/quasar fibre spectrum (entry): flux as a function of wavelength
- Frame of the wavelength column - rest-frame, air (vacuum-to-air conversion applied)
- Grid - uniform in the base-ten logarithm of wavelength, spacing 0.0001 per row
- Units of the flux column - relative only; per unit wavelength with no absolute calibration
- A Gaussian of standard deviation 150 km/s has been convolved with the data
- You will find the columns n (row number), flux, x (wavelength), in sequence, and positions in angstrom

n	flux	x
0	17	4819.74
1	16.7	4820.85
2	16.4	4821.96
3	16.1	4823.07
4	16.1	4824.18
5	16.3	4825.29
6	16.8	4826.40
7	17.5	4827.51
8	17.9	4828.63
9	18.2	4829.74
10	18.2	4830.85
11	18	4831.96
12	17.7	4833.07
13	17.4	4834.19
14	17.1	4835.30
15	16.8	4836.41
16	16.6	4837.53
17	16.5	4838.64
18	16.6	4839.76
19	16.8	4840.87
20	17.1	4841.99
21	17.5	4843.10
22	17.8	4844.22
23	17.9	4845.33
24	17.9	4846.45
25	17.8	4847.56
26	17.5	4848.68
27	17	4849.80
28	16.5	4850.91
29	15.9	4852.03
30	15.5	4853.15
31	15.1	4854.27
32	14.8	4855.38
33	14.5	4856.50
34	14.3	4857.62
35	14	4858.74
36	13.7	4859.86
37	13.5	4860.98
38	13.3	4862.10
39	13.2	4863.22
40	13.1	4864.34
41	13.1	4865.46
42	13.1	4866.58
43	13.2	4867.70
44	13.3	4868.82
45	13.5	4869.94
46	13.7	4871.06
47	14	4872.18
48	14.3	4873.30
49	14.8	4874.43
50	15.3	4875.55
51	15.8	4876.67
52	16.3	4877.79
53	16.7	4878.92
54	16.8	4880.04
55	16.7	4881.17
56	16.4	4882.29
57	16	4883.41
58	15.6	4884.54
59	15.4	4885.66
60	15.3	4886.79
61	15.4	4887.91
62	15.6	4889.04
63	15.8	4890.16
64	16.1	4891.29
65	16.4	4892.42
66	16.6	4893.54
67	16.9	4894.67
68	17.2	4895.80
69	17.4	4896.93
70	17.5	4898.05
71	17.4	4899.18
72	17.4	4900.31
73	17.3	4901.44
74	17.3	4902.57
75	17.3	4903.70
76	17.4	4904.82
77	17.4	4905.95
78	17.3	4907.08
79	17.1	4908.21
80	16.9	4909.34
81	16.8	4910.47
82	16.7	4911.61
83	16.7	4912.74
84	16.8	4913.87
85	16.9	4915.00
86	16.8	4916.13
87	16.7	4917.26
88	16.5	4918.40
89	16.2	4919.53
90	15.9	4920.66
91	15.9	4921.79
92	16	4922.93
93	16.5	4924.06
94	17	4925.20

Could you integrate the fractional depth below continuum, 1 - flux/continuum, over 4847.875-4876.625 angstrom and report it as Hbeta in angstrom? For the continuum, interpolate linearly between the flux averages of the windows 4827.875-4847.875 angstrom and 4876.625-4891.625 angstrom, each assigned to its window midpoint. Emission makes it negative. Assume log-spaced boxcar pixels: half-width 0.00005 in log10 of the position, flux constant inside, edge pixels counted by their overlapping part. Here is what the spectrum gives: 3.8 angstrom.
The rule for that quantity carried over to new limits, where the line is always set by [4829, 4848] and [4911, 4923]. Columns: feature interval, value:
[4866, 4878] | 1.96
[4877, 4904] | 0.43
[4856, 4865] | 1.82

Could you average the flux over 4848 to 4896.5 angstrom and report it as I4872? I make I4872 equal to 15.2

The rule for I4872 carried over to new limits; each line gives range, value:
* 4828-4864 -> 16.3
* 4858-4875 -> 13.6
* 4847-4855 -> 16.4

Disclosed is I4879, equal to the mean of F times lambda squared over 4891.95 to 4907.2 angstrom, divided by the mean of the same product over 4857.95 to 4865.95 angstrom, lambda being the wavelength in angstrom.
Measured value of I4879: 1.3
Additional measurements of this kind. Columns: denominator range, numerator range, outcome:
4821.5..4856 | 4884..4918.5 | 1.01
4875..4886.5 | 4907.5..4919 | 1.06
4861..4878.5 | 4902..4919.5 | 1.23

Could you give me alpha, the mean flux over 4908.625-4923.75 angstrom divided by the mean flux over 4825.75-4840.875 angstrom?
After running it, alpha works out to 0.96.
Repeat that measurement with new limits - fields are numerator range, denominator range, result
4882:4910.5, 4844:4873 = 1.12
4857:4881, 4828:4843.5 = 0.82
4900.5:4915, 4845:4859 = 1.06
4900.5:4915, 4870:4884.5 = 1.10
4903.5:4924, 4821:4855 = 0.98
